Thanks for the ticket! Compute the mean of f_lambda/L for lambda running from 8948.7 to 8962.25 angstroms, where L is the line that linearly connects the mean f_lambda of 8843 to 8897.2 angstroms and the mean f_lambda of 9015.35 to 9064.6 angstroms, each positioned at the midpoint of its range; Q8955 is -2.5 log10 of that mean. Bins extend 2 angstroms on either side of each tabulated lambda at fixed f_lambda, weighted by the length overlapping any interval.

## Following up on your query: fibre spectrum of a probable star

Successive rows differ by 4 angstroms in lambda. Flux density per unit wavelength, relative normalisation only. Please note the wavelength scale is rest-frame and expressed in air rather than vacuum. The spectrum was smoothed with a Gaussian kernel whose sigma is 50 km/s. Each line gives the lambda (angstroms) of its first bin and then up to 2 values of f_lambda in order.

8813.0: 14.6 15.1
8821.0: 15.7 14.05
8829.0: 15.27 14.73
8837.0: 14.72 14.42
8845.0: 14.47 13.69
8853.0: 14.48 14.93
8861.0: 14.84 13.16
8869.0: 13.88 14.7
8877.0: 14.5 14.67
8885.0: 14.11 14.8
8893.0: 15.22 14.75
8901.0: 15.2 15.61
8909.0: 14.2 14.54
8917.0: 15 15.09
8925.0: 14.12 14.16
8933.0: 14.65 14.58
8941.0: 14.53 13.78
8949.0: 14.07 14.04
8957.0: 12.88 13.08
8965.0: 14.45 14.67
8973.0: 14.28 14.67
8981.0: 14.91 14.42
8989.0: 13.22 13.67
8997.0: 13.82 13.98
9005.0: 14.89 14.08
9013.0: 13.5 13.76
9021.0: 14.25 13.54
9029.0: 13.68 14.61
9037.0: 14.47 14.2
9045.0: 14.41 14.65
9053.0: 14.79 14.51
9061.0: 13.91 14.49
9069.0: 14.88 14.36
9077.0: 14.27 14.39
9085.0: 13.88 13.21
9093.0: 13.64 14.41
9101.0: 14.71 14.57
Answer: 0.07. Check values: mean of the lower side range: 14.4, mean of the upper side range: 14.2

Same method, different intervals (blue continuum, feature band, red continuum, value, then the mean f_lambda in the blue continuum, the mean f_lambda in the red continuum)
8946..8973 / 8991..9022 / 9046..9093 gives 0.01 mag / 13.9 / 14.3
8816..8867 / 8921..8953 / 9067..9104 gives 0.01 mag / 14.6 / 14.2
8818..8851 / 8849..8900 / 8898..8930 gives 0.02 mag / 14.6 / 14.8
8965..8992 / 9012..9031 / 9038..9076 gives 0.05 mag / 14.3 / 14.5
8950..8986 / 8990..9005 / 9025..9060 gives 0.02 mag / 14.1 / 14.4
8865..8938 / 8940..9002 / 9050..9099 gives 0.03 mag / 14.6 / 14.2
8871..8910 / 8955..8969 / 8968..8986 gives 0.08 mag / 14.8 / 14.6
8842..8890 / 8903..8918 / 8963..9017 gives -0.04 mag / 14.3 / 14.2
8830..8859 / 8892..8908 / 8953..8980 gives -0.06 mag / 14.5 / 14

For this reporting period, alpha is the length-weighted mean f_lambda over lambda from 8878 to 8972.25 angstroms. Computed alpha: 14.4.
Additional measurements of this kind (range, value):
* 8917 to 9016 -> 14.2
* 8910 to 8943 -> 14.6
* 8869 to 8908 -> 14.8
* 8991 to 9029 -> 13.9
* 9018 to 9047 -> 14.2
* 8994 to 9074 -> 14.2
